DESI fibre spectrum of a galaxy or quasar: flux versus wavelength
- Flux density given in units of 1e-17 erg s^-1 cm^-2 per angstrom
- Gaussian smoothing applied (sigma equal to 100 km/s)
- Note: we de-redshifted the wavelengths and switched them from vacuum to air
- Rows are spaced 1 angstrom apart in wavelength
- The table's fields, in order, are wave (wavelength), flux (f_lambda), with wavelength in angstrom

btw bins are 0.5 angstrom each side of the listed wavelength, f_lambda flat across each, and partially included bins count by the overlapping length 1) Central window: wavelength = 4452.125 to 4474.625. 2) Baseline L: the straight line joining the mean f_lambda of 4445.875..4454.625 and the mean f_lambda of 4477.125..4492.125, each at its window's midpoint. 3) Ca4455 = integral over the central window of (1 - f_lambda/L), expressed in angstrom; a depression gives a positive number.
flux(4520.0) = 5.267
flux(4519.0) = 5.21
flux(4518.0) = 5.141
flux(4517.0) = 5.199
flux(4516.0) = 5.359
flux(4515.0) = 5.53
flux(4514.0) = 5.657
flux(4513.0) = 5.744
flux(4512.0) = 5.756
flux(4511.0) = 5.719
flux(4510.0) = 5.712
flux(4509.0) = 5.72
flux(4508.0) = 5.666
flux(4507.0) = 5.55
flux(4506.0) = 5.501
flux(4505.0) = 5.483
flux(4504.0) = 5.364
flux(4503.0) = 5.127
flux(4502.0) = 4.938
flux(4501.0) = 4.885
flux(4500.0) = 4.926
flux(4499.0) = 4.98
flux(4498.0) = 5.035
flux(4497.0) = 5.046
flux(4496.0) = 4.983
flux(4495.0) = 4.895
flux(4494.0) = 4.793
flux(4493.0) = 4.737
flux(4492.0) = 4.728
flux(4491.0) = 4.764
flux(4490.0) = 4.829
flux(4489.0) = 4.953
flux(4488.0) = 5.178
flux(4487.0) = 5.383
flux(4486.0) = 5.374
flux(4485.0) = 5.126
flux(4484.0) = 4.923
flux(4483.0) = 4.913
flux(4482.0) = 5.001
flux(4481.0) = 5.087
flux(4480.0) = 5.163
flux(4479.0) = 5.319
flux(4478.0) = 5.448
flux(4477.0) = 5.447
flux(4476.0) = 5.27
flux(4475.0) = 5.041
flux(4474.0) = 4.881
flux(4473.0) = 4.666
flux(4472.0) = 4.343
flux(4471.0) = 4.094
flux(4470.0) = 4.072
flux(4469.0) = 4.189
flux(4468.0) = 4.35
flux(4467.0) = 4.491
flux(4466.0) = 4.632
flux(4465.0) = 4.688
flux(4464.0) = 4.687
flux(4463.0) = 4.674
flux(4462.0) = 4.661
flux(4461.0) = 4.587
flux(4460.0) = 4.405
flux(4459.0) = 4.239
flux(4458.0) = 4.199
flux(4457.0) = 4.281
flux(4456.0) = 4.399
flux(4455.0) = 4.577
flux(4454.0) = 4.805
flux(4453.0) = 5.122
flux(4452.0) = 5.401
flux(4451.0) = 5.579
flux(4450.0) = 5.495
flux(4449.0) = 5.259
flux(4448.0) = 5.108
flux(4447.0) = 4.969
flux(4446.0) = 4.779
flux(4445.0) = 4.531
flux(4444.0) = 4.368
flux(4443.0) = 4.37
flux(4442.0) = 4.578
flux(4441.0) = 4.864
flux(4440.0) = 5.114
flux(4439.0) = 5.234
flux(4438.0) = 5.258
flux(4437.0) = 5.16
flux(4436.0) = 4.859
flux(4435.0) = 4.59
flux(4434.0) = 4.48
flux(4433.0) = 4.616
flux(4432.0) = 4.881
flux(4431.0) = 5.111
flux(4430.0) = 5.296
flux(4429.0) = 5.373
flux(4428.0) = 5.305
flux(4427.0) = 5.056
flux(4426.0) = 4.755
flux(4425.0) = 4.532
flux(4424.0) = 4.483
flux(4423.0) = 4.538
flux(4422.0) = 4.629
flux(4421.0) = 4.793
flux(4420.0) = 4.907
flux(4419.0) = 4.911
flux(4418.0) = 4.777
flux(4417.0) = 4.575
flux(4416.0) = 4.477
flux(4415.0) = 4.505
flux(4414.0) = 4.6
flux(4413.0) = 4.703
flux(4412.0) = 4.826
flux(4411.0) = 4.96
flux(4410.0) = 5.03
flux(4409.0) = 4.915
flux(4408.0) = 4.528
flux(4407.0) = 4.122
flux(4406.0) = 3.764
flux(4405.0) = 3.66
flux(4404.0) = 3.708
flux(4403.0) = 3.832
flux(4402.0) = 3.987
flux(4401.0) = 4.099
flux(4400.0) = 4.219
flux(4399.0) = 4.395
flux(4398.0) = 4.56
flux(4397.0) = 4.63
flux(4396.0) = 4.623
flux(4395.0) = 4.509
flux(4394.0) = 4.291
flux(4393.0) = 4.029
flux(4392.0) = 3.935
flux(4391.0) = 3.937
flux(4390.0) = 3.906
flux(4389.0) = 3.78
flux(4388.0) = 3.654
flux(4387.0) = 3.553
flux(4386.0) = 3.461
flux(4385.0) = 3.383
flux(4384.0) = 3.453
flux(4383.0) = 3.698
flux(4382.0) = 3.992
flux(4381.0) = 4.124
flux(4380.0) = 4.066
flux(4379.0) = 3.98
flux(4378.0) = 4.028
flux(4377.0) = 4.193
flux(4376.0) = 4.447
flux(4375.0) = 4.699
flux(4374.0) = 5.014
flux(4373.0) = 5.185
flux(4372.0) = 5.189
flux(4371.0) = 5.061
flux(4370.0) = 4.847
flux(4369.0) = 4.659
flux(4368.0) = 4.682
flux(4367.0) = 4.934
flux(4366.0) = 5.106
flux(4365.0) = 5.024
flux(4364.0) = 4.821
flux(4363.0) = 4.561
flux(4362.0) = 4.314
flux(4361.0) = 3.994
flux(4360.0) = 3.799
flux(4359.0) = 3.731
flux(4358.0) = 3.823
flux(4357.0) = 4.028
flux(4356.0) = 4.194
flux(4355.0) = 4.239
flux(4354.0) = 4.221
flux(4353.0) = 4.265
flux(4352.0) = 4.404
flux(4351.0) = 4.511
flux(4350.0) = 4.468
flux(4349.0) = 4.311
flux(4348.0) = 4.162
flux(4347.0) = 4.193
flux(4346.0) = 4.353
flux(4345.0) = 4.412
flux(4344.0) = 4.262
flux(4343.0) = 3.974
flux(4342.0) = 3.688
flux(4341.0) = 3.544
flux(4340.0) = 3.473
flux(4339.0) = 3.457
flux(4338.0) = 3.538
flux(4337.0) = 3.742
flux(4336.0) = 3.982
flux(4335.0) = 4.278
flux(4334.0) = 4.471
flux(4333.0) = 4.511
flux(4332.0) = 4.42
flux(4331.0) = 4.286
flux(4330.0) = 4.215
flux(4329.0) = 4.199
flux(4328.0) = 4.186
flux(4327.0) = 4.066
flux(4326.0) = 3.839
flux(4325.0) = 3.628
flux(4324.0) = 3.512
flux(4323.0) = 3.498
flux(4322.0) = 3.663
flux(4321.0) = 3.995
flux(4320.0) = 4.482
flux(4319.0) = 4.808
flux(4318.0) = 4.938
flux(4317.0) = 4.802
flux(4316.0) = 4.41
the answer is 2.7 angstrom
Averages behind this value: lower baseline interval 5.18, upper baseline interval 5.1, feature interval 4.52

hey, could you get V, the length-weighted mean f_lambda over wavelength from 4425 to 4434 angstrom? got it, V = 4.99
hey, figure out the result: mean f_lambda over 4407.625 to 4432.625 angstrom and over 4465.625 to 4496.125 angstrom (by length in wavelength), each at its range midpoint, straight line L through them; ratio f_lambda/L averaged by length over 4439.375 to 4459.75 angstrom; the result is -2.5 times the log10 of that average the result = 0.010 mag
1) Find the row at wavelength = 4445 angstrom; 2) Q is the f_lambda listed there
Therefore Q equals 4.531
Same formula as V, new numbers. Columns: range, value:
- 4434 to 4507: 4.88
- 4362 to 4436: 4.47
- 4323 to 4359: 4.07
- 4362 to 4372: 4.84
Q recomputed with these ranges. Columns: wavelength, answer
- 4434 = 4.48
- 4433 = 4.616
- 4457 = 4.281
